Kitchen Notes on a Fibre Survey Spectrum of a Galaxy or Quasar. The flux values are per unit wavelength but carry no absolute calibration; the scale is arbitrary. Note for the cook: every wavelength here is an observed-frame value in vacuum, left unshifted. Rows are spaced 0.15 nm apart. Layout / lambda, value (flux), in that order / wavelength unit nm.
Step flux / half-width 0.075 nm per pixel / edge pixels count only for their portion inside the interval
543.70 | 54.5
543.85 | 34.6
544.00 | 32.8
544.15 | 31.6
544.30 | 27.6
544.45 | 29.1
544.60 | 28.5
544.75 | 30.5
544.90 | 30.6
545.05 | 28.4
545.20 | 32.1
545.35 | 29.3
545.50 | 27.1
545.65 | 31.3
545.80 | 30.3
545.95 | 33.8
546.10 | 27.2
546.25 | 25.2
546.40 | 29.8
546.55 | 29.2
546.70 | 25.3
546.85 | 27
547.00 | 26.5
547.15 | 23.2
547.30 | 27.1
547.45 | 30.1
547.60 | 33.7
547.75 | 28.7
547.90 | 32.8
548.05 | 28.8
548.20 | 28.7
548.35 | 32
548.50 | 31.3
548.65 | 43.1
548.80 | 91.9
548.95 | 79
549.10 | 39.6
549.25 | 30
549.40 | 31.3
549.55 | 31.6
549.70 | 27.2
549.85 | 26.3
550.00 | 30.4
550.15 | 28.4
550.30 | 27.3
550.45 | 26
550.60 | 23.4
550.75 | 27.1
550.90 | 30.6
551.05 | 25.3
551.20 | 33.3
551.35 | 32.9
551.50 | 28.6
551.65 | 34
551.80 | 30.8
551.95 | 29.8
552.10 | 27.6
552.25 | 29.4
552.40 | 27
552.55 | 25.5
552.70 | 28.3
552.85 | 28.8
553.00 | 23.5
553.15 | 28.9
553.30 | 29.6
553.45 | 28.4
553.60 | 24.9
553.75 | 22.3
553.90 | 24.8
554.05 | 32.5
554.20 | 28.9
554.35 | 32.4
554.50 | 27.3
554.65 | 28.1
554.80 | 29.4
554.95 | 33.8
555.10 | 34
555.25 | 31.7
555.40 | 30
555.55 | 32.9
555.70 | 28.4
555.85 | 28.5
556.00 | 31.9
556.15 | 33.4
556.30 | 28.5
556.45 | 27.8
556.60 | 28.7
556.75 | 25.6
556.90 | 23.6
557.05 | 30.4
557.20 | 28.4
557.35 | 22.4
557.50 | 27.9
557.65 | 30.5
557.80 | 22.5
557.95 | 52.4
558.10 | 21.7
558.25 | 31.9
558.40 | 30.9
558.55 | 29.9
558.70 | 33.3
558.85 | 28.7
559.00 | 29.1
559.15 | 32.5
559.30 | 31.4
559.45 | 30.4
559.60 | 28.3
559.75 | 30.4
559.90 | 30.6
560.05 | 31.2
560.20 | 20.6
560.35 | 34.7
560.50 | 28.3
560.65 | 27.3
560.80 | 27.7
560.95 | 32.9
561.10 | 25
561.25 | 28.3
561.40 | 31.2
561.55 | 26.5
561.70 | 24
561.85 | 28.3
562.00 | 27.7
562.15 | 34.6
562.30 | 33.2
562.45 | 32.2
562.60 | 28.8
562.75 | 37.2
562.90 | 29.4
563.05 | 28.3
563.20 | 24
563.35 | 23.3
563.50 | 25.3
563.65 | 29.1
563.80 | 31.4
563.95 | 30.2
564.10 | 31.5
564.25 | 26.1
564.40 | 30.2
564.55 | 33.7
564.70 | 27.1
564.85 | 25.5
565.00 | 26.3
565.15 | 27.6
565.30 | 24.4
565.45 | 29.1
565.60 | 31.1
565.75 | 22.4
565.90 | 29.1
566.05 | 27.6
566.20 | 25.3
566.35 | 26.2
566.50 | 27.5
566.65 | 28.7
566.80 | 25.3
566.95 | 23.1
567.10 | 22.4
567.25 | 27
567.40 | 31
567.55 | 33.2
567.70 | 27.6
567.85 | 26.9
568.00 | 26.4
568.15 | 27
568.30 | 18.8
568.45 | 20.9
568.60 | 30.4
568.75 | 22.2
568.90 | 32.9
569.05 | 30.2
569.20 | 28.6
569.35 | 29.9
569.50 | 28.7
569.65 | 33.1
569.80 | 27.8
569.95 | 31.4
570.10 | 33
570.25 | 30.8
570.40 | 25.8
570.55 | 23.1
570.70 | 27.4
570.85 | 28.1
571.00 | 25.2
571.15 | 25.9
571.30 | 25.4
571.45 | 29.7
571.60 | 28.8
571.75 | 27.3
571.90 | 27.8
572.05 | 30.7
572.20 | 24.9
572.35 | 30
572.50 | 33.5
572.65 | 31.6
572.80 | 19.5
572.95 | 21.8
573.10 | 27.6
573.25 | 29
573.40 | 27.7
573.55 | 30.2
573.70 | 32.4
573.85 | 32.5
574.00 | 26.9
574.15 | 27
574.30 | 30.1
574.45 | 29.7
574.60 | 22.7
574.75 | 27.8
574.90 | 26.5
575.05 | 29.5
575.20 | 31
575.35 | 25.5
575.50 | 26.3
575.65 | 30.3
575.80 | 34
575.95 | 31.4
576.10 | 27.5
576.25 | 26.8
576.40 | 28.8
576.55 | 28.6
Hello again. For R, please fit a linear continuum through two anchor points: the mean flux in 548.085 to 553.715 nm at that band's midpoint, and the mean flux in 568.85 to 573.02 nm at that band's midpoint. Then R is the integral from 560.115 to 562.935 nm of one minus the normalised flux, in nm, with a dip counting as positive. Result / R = 0.08 nm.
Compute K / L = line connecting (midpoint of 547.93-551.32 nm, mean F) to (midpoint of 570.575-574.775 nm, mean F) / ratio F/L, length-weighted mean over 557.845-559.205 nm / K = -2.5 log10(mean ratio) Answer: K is 0.008 mag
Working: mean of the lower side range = 35.1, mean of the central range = 32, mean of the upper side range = 27.8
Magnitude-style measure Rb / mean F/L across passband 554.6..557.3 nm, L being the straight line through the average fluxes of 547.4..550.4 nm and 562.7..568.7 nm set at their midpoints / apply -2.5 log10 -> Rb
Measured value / 0.11 mag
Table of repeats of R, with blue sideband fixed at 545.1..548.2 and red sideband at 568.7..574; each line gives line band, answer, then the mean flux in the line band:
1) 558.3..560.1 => -0.12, 30.6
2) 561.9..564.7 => -0.11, 29.7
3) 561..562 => 0.04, 27.4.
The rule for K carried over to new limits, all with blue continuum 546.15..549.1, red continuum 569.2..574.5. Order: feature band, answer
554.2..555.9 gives 0.09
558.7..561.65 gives 0.09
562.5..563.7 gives 0.10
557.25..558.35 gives 0.09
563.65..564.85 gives 0.03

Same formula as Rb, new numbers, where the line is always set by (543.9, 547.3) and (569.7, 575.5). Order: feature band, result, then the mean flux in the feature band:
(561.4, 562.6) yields -0.04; 29.6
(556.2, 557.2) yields 0.04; 27.7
